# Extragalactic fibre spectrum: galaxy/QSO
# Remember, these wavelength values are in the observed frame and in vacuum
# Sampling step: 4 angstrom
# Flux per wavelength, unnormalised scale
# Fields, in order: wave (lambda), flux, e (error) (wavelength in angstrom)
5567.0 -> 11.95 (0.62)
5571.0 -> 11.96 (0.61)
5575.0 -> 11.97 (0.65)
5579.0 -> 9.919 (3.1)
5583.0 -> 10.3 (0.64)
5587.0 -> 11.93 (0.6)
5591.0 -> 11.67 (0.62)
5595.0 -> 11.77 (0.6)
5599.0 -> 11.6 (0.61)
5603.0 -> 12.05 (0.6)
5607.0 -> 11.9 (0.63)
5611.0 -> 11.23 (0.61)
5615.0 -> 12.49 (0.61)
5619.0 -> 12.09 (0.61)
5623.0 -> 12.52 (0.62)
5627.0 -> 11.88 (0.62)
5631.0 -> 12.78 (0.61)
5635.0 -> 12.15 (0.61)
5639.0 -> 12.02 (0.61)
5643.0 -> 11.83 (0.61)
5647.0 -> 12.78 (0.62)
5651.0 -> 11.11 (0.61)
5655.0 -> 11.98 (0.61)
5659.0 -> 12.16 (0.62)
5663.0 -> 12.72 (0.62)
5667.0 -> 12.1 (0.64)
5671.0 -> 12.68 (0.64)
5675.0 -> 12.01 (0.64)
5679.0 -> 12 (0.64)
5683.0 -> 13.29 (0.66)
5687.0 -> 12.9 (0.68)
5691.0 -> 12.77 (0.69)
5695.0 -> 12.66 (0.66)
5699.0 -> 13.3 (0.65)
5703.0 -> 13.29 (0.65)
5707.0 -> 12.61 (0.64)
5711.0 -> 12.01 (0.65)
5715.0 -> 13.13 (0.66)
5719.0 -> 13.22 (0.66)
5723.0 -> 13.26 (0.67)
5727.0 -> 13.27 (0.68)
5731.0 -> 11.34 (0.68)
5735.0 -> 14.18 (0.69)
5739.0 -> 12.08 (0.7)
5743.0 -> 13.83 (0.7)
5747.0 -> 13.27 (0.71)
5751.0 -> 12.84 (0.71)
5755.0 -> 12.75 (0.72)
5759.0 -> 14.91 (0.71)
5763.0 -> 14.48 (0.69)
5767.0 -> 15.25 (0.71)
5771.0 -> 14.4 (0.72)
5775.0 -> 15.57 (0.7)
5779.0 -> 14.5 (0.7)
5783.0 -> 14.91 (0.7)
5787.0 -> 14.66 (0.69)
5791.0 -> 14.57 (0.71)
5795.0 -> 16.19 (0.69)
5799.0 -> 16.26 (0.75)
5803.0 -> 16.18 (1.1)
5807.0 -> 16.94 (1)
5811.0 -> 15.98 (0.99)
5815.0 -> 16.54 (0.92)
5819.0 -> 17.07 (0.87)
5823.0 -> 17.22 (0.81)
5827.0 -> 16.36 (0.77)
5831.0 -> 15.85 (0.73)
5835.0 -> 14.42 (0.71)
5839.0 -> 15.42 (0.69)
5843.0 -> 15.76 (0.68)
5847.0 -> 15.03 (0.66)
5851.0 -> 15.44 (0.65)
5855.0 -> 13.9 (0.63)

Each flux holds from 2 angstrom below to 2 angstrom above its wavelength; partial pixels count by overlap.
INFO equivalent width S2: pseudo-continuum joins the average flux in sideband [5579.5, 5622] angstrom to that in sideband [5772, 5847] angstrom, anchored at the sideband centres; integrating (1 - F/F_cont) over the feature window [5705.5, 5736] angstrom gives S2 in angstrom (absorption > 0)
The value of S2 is 2.6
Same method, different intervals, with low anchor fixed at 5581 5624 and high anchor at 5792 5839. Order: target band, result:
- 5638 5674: 2.0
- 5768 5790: 0.9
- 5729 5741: 1.6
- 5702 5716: 1.3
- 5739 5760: 2.1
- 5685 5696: 0.7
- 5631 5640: 0.1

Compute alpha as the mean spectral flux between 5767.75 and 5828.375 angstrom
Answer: 15.8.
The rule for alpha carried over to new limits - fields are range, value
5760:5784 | 14.9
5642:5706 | 12.5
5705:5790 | 13.7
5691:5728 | 13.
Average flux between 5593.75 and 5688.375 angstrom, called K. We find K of 12.2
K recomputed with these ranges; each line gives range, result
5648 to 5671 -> 12.1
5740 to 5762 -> 13.5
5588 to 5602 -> 11.7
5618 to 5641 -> 12.2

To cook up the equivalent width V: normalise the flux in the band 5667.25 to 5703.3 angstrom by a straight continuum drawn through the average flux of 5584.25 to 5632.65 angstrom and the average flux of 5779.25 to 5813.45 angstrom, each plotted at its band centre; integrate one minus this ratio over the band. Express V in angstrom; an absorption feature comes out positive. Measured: 2.0 angstrom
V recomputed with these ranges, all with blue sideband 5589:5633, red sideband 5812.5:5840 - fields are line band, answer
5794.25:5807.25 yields -0.56 angstrom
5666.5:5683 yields 1.11 angstrom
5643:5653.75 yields 0.67 angstrom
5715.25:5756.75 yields 4.01 angstrom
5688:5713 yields 1.71 angstrom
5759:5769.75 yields 0.08 angstrom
